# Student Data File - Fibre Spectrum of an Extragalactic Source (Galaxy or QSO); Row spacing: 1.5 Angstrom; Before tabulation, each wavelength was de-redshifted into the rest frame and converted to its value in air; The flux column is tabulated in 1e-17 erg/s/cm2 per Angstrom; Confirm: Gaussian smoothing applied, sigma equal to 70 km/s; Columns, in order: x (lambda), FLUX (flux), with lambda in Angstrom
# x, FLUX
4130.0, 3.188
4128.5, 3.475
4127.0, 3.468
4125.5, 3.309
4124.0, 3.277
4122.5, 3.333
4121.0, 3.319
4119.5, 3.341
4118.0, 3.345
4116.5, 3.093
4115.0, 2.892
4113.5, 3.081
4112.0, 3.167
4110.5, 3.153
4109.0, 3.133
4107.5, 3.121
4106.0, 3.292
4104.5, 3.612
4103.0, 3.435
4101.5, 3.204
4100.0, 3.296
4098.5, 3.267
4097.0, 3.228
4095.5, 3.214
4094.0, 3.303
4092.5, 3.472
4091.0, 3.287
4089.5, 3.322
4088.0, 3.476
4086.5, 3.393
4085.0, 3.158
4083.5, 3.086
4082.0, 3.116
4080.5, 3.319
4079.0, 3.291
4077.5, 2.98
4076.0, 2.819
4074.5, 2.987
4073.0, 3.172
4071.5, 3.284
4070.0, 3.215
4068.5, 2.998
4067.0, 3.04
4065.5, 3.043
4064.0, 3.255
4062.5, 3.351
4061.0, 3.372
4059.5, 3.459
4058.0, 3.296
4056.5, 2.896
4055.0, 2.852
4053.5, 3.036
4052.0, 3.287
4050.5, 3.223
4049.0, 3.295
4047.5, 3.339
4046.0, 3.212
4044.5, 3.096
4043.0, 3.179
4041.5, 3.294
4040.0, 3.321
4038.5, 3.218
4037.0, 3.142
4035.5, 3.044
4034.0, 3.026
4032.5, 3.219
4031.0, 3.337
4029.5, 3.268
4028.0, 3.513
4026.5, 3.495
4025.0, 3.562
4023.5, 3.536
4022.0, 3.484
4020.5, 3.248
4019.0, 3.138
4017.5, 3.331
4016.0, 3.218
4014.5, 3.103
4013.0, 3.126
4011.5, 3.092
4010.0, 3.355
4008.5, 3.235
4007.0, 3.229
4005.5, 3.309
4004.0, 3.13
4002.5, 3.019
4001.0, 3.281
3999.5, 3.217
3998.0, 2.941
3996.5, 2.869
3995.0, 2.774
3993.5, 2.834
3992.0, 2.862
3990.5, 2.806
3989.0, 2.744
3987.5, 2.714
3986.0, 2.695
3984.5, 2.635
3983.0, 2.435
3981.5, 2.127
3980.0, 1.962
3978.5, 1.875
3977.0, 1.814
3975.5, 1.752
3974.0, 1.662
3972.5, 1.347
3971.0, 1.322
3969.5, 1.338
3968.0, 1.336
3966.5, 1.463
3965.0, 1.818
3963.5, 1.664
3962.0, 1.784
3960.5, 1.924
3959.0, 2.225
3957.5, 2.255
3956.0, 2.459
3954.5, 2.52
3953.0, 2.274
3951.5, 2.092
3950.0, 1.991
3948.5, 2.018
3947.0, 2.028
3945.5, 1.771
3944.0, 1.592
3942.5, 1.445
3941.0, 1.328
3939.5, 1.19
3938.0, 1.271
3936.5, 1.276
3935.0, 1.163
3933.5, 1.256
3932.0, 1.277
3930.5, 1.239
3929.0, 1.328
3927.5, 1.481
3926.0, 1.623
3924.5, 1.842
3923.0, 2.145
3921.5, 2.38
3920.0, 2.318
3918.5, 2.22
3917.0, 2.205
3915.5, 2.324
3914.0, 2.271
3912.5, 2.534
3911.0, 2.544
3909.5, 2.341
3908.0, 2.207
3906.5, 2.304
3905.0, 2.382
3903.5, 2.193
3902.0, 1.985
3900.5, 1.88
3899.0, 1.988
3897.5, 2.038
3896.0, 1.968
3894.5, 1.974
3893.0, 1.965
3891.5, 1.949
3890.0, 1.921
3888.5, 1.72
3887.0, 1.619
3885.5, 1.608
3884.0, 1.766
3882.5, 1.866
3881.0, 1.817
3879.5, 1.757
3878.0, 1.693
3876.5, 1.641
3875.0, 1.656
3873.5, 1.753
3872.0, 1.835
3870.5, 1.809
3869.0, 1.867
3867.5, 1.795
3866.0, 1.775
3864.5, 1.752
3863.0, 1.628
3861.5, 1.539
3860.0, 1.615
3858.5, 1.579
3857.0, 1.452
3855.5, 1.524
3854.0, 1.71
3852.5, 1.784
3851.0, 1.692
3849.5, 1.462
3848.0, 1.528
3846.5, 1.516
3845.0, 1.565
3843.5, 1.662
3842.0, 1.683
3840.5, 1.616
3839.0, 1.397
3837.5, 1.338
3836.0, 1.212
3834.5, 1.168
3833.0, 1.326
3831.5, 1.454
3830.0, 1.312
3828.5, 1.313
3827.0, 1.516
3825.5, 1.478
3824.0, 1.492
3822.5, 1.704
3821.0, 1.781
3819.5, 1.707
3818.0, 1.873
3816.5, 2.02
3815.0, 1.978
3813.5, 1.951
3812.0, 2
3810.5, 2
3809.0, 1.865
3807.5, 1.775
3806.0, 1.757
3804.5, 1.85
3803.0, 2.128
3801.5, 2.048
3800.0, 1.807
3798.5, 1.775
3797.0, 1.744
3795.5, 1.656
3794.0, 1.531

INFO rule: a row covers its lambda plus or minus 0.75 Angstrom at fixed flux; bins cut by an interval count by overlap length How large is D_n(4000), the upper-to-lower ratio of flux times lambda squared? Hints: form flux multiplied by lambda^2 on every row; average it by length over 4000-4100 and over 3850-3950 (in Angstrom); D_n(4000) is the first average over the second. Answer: 1.92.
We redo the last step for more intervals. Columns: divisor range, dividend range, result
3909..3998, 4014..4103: 1.71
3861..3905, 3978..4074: 1.82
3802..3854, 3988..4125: 2.18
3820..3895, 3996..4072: 2.16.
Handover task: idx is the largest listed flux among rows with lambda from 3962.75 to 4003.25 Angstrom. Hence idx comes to 3.281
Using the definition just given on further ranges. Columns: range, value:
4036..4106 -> 3.612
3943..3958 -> 2.52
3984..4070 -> 3.562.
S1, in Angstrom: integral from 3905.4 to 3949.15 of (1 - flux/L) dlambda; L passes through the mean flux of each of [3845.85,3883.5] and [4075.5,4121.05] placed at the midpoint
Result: 5.28 Angstrom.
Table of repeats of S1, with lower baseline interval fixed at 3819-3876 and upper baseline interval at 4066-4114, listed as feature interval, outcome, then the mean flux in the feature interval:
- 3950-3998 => 5.7 Angstrom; 2.15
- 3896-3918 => -2.6 Angstrom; 2.22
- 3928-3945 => 6.7 Angstrom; 1.32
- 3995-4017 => -4.1 Angstrom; 3.14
